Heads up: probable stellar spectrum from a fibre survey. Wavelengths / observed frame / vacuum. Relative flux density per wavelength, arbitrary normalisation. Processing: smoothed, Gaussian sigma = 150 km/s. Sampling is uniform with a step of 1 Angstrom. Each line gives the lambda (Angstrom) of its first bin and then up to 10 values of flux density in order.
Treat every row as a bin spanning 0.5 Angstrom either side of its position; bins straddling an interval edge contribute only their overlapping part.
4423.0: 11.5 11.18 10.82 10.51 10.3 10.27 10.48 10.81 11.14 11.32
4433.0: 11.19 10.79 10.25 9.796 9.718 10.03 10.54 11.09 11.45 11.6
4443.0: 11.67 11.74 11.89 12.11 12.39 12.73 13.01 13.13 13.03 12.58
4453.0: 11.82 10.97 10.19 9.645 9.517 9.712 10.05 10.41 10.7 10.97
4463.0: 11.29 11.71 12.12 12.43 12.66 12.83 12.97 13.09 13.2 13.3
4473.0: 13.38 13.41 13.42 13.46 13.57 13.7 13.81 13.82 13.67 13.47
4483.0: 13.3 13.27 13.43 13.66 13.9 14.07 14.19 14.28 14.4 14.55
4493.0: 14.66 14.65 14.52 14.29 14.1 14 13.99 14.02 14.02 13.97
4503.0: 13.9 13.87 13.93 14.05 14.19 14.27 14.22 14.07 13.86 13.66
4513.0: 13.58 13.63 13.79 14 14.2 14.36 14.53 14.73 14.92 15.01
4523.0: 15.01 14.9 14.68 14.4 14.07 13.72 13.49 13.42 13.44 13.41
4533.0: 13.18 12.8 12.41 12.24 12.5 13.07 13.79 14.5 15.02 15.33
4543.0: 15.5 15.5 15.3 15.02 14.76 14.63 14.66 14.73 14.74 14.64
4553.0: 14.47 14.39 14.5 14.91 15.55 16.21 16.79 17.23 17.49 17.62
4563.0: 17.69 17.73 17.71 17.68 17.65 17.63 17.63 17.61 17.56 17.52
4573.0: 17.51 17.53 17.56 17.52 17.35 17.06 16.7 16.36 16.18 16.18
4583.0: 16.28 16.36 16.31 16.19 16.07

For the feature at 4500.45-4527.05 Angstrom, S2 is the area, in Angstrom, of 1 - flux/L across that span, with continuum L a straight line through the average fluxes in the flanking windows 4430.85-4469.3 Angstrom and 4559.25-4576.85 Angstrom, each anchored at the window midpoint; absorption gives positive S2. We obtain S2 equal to 0.9 Angstrom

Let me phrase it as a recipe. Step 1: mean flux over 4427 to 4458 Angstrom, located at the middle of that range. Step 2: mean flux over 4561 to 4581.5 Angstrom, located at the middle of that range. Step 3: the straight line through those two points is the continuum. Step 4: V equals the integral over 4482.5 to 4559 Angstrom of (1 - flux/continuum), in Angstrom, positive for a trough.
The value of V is 3.5 Angstrom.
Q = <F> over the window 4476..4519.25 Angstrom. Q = 14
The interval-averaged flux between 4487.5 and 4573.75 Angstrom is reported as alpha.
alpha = 14.8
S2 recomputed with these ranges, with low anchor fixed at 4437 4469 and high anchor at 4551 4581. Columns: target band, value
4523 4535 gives 1.0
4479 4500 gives -1.3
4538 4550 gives 0.7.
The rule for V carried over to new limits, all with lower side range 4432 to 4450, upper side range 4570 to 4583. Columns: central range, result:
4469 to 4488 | -0.8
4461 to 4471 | 0.2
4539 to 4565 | 0.8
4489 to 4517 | -0.3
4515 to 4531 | 0.5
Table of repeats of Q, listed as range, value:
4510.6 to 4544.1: 14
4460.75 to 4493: 13.2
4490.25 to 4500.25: 14.3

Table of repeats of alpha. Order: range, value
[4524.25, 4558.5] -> 14.3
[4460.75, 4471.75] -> 12.2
